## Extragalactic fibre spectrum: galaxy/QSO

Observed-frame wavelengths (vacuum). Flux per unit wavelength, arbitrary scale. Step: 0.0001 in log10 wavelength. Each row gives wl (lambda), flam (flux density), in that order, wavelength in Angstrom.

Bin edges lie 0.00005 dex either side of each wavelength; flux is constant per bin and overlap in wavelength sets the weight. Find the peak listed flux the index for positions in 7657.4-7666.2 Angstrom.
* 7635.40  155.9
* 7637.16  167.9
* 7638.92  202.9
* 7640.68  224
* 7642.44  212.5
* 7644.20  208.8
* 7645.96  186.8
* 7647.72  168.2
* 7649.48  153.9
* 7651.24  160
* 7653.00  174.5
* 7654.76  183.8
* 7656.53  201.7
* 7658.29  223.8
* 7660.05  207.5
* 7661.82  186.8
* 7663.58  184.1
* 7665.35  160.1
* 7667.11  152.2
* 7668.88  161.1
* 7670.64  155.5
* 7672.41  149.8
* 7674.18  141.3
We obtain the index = 223.8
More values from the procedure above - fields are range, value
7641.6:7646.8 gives 212.5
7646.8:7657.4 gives 201.7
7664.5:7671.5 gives 161.1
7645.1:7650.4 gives 186.8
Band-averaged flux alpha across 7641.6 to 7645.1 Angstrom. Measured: 211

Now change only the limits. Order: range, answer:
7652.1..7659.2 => 196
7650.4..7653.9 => 168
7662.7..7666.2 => 172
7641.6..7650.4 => 186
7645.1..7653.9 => 169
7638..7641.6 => 213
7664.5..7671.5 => 157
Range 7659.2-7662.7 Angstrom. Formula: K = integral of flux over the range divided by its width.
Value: 197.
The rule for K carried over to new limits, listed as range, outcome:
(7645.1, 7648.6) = 178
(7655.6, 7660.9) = 211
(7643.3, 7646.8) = 198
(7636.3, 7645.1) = 203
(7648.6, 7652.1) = 157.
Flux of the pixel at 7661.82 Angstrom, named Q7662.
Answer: 186.8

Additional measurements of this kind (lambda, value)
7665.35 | 160.1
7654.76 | 183.8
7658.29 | 223.8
